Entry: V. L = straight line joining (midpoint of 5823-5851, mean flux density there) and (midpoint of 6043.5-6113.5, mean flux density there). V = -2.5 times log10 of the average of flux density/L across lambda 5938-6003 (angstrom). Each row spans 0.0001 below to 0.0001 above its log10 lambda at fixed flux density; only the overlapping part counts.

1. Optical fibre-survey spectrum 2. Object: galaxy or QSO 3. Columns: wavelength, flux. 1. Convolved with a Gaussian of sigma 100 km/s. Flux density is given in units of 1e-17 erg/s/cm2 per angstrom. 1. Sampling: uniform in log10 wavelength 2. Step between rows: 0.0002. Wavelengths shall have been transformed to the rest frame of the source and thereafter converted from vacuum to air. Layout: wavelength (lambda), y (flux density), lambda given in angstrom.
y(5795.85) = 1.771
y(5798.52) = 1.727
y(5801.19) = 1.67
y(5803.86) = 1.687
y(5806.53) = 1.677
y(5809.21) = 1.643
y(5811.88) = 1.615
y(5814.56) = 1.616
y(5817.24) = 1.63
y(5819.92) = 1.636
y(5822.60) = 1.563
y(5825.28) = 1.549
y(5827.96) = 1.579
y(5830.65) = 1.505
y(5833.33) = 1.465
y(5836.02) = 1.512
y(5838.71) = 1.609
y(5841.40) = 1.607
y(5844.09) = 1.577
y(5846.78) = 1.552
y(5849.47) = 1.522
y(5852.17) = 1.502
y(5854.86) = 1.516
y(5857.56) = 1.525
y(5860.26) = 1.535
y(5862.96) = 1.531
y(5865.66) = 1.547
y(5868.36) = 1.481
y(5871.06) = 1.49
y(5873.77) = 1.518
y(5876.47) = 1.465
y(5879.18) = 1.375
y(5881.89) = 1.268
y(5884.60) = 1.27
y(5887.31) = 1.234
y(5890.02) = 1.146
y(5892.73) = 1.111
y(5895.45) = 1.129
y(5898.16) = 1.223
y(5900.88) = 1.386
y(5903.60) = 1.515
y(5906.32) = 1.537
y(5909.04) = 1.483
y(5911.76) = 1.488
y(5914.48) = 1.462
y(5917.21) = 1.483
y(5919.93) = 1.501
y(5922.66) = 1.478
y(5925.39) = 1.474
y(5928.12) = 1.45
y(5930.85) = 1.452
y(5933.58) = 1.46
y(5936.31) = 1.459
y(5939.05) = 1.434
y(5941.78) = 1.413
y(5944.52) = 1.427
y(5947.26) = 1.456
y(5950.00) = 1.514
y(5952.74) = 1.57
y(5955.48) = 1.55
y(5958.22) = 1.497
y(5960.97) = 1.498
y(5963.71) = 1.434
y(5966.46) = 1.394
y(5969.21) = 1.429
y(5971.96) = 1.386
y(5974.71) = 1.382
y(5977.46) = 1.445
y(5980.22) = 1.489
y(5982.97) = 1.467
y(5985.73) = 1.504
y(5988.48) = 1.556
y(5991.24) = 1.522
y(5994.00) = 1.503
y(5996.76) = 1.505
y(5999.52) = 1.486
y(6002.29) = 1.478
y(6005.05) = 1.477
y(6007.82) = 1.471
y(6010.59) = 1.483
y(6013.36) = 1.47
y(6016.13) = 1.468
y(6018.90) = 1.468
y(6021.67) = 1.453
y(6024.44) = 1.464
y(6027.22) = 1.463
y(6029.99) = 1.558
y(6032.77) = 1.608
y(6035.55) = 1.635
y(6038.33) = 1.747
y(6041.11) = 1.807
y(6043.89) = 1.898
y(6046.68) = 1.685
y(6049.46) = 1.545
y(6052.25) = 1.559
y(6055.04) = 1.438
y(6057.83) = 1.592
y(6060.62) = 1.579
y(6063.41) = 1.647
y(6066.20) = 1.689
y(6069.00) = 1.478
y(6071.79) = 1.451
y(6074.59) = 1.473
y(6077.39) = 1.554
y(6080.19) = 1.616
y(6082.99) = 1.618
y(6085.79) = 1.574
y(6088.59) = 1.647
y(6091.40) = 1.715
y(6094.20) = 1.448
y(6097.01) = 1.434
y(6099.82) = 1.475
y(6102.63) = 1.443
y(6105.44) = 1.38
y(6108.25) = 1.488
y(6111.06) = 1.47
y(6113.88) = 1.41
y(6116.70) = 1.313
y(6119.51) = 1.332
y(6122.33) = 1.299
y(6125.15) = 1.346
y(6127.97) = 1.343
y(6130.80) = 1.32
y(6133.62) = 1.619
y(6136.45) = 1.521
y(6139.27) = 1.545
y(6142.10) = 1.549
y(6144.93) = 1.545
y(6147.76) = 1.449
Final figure 0.054 mag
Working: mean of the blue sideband 1.55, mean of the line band 1.47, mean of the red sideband 1.55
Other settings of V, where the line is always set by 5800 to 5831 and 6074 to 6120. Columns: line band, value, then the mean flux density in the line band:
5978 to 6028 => 0.038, 1.48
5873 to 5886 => 0.160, 1.37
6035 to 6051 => -0.136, 1.72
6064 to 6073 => -0.030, 1.55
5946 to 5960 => 0.029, 1.52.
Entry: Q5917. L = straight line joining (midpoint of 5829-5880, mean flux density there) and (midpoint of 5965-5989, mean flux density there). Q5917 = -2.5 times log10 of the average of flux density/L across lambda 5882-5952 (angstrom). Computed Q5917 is 0.062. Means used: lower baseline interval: 1.52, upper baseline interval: 1.45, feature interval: 1.4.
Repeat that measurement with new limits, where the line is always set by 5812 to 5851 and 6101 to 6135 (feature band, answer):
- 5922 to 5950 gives 0.04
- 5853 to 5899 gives 0.12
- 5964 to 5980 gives 0.05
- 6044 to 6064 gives -0.11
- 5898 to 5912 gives 0.05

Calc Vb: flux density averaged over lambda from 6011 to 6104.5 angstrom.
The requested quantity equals 1.56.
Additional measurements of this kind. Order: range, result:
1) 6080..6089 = 1.61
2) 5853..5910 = 1.39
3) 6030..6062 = 1.64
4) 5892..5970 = 1.44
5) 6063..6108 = 1.54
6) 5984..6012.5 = 1.5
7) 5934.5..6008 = 1.47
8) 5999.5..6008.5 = 1.48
